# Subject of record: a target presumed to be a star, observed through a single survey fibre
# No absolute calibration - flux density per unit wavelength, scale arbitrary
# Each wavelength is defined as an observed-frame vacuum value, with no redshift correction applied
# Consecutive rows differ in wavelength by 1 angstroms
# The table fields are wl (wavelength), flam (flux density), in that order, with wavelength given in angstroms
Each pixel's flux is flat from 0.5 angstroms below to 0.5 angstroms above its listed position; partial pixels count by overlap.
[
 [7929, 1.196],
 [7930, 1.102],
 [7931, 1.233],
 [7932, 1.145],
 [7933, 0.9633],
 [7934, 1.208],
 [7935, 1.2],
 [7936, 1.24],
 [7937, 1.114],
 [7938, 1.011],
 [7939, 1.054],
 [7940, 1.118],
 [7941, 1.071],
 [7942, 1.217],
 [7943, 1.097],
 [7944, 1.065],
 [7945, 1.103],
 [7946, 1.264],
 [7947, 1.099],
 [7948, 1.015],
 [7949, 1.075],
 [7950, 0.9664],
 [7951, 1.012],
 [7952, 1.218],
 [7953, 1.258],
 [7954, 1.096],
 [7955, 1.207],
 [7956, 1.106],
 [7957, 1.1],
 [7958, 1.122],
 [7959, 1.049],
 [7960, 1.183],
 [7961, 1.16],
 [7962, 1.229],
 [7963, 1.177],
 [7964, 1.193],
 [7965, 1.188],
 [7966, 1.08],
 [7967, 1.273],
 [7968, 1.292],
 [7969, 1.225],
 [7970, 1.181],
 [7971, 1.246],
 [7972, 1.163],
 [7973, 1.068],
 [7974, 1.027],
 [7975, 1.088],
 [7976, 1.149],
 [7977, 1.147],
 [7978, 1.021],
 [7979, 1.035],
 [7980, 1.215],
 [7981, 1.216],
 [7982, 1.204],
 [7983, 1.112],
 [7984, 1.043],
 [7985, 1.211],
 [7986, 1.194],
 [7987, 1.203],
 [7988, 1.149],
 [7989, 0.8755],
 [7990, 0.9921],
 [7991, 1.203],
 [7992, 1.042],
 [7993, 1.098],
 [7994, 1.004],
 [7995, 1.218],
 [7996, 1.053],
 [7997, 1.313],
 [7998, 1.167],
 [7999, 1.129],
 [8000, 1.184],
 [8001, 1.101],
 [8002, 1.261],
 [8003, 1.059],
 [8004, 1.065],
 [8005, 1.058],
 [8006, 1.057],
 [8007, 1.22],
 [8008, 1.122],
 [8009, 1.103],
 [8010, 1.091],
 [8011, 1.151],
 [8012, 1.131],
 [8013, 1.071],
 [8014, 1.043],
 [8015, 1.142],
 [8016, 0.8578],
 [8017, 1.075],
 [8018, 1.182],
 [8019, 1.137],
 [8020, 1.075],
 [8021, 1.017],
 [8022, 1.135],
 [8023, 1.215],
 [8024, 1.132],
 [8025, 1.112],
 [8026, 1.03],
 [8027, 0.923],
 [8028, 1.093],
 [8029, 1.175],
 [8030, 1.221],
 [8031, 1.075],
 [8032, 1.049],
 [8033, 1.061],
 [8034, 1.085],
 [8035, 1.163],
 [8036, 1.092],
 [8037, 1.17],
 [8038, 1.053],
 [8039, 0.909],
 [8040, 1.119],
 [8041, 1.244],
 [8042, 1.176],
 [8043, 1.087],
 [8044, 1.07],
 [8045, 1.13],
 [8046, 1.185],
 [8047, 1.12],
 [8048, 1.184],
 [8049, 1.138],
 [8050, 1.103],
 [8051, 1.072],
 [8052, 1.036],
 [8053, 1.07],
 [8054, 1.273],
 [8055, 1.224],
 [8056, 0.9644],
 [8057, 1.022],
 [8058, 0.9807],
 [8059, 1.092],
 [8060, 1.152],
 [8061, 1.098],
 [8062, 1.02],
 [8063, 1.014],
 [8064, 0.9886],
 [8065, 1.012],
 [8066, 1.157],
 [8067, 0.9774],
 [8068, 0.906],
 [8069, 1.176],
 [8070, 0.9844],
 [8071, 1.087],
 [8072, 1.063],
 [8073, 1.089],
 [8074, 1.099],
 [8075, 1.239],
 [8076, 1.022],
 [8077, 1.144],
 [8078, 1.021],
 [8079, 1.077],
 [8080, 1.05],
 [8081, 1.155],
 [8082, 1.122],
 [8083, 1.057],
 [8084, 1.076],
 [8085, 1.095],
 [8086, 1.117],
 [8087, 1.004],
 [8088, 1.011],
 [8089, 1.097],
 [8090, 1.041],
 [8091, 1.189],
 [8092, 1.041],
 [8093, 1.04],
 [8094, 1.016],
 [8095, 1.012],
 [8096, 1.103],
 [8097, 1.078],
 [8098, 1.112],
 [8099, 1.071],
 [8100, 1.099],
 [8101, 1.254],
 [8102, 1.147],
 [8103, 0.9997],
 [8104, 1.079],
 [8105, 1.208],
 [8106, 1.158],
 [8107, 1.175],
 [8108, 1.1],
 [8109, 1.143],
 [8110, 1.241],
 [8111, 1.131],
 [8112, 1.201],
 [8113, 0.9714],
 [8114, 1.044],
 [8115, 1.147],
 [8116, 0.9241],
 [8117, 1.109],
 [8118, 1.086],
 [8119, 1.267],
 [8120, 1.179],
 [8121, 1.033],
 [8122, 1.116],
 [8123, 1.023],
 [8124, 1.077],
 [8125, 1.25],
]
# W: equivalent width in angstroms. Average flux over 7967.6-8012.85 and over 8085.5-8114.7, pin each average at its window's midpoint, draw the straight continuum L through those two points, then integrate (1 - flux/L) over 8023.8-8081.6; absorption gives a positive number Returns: 1.2 angstroms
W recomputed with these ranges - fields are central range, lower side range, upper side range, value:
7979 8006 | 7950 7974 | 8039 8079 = 0.2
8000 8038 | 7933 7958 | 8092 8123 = 0.4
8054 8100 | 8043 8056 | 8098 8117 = 2.0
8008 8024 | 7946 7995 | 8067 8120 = 0.3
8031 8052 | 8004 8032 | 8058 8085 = -0.4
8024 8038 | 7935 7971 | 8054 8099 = 0.0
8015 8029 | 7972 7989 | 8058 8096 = 0.2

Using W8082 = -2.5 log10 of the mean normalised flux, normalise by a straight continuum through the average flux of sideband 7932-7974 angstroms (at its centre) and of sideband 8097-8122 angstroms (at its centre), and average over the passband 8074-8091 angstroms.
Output 0.04 mag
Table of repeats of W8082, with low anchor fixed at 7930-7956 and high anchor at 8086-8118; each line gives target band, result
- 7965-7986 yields -0.034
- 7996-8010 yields -0.024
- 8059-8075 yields 0.039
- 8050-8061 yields 0.013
